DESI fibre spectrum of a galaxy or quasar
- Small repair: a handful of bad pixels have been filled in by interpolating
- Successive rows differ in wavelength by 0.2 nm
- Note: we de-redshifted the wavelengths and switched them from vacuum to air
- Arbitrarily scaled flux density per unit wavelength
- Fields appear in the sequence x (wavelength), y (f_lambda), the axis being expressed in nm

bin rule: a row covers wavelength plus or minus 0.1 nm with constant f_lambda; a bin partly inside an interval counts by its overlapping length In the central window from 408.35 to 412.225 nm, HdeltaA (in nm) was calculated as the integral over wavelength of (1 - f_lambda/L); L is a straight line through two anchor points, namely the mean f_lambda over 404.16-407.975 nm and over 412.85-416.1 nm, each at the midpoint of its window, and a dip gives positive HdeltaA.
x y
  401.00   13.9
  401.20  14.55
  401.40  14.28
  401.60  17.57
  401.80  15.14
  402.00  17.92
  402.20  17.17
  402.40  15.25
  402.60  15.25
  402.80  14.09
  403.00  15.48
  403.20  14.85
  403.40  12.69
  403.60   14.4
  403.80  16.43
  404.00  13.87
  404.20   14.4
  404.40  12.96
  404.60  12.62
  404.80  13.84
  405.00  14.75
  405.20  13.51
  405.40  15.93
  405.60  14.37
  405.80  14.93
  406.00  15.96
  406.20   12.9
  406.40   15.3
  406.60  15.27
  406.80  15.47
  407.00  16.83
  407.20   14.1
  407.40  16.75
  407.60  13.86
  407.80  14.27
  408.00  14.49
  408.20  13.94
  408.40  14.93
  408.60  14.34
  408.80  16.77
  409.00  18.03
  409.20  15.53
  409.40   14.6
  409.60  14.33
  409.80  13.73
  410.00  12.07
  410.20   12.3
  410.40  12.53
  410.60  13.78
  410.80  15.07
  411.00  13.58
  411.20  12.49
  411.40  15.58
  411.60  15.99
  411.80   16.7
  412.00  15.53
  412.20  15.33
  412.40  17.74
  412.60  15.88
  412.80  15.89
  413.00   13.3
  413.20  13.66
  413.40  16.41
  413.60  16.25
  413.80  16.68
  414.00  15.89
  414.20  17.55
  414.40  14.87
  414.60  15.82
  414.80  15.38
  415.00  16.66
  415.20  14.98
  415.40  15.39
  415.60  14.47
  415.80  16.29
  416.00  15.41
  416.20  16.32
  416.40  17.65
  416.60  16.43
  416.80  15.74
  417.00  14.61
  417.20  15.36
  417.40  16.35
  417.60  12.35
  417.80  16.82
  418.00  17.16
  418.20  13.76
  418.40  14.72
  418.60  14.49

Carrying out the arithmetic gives 0.12 nm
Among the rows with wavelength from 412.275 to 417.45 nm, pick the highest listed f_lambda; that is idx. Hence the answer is 17.74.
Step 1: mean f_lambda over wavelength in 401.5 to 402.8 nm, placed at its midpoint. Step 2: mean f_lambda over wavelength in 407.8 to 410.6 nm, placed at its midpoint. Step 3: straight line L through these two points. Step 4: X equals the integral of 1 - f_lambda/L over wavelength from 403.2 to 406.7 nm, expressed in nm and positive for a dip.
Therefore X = 0.25 nm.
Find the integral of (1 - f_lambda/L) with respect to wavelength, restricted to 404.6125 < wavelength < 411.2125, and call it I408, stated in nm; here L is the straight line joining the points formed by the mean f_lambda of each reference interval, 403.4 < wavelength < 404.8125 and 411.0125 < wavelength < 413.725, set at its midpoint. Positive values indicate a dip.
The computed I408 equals 0.03 nm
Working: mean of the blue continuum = 14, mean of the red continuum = 15.4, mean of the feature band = 14.6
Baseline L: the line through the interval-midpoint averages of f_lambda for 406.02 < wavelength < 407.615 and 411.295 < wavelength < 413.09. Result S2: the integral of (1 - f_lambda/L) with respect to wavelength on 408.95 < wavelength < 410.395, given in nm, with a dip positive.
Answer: 0.127 nm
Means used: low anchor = 15.2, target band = 14.1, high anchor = 15.8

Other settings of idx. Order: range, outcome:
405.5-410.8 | 18.03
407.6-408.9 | 16.77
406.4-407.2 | 16.83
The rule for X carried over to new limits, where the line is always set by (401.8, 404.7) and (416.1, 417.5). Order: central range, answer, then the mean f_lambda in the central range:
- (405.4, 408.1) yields 0.026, 15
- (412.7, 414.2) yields 0.017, 15.6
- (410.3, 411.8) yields 0.118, 14.3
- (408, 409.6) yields 0.002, 15.3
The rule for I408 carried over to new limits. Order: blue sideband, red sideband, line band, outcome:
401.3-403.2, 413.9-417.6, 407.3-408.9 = 0.08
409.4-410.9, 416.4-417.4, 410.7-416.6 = -0.38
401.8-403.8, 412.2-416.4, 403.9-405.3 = 0.15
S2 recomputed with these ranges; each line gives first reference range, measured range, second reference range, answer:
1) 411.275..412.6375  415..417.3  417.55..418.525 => -0.053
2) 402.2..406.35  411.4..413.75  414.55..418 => -0.060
